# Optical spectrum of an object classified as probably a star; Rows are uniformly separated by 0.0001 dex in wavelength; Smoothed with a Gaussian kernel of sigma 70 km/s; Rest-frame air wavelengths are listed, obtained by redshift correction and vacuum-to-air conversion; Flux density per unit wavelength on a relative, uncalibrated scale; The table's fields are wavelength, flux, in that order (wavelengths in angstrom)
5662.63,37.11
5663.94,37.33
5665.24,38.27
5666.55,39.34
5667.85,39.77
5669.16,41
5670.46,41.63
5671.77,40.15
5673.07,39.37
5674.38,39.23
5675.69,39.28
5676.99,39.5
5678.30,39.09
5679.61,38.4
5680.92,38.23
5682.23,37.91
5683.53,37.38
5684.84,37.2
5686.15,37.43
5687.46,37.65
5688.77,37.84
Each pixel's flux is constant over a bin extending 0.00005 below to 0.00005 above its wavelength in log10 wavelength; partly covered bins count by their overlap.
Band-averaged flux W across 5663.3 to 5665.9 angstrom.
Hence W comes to 37.8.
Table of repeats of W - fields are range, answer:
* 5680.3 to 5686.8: 37.7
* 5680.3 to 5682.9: 38.2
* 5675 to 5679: 39.3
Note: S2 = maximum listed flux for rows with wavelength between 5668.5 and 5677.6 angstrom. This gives 41.63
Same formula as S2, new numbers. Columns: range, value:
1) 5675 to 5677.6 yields 39.5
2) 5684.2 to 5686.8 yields 37.43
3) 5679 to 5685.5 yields 38.4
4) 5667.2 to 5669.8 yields 41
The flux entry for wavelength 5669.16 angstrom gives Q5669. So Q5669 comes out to 41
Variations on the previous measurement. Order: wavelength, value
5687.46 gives 37.65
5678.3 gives 39.09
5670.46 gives 41.63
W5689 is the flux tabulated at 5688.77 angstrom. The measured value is 37.84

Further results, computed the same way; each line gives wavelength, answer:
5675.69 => 39.28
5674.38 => 39.23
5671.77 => 40.15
